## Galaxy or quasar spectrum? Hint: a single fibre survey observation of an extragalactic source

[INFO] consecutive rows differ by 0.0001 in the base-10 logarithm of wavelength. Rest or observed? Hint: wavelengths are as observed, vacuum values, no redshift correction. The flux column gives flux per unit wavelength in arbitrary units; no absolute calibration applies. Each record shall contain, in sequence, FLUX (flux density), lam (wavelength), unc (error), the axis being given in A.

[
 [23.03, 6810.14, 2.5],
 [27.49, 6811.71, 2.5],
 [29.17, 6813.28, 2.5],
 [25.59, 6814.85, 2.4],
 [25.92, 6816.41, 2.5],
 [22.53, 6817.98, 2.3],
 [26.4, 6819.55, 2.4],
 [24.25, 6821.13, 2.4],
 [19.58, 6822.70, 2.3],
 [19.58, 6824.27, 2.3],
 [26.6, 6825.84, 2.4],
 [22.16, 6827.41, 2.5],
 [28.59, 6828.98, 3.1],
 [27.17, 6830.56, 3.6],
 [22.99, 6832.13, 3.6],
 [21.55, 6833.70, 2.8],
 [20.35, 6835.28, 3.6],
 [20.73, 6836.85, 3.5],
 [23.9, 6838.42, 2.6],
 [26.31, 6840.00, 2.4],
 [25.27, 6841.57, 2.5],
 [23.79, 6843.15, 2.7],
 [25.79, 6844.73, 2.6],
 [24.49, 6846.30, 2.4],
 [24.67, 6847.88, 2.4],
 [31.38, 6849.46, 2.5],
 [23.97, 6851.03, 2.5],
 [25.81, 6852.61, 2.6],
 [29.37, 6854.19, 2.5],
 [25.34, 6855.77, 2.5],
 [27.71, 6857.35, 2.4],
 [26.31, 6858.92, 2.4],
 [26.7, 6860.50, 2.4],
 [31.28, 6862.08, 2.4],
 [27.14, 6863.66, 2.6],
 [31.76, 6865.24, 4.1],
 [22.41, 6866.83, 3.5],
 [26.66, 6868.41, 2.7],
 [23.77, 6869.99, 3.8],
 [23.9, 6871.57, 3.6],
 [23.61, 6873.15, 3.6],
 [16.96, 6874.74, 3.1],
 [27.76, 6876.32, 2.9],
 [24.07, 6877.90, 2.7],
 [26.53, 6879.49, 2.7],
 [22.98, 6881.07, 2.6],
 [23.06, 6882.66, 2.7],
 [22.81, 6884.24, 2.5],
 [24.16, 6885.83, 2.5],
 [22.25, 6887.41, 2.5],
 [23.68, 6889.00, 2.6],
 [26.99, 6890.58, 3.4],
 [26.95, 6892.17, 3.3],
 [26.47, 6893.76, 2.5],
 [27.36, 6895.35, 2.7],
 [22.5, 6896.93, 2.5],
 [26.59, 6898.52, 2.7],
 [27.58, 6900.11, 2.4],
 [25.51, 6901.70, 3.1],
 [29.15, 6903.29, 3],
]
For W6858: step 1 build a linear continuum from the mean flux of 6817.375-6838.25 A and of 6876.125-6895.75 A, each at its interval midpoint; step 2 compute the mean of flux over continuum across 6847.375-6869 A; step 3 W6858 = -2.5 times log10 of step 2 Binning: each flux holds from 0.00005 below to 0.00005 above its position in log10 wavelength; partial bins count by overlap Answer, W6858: -0.13 mag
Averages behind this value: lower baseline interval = 23.3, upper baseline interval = 24.9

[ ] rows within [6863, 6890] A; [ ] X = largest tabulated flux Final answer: 31.76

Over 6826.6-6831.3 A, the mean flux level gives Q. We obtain 25.9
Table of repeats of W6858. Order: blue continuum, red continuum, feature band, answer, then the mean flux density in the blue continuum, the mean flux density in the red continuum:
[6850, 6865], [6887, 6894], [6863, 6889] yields 0.08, 27.3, 25.3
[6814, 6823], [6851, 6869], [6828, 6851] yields 0.04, 24.3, 27.2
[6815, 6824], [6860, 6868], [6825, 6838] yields 0.04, 23.6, 27.8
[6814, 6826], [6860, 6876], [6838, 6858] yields -0.05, 23.7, 25.5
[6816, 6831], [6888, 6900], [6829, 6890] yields 0.00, 24.2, 25.8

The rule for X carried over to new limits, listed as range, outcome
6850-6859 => 29.37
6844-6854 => 31.38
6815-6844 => 28.59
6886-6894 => 26.99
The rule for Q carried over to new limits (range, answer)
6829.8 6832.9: 25.1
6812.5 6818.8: 25.8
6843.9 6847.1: 25.1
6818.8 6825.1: 22.4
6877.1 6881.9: 24.5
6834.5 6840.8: 22.9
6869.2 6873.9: 23.8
